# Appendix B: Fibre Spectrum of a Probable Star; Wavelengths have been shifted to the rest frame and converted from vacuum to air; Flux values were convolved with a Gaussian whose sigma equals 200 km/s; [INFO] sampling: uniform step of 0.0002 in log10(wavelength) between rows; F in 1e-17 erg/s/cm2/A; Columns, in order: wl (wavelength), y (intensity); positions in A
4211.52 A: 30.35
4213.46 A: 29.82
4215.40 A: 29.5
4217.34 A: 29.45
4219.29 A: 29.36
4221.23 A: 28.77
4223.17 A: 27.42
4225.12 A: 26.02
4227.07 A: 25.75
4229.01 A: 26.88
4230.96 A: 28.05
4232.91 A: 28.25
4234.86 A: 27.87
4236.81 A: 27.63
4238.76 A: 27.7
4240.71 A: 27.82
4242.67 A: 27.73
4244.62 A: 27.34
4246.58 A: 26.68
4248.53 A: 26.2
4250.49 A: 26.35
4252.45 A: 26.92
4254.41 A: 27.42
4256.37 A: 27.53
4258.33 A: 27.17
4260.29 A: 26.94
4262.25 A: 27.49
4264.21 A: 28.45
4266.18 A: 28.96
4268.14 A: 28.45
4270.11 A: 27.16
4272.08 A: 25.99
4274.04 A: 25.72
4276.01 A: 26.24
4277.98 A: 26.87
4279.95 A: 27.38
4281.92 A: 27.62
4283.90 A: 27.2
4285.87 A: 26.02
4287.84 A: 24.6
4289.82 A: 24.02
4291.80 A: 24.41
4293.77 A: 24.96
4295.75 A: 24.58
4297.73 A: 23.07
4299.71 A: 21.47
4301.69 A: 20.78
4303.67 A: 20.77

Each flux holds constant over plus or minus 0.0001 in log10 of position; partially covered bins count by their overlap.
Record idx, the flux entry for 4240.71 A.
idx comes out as 27.82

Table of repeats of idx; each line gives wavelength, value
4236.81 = 27.63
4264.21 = 28.45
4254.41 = 27.42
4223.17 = 27.42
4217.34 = 29.45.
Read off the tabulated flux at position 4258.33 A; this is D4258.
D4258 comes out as 27.17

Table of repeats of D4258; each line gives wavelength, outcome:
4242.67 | 27.73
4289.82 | 24.02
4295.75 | 24.58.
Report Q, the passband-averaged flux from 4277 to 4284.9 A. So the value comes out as 27.3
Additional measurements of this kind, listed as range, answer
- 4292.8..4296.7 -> 24.8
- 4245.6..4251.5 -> 26.4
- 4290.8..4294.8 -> 24.7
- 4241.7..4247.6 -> 27.3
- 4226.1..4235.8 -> 27.4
